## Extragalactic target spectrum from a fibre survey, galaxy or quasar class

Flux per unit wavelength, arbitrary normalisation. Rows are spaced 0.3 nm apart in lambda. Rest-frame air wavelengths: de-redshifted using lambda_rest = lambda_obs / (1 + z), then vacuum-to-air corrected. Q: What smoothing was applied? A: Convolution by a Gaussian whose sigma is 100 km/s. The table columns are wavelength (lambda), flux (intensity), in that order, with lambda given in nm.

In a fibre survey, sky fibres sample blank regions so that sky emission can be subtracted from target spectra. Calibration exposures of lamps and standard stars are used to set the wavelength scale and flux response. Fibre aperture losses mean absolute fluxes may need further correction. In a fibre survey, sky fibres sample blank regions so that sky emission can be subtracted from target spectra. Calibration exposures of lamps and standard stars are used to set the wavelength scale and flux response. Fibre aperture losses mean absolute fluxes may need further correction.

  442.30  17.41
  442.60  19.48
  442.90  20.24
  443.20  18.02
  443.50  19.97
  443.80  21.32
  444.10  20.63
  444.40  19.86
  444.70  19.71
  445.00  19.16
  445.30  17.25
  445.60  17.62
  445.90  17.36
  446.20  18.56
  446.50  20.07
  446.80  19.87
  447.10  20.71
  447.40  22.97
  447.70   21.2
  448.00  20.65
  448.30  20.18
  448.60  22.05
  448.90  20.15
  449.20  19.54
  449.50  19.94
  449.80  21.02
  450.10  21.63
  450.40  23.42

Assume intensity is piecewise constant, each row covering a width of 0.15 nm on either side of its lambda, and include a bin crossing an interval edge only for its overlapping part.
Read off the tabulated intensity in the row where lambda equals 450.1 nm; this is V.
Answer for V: 21.63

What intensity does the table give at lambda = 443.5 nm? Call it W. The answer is 19.97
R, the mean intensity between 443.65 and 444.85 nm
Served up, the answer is 20.4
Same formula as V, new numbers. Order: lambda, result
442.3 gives 17.41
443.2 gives 18.02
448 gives 20.65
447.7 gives 21.2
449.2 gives 19.54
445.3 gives 17.25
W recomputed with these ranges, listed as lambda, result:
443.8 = 21.32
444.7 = 19.71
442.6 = 19.48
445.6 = 17.62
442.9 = 20.24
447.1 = 20.71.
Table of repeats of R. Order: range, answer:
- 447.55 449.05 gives 20.8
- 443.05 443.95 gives 19.8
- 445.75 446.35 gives 18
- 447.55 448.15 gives 20.9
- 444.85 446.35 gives 18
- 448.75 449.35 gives 19.8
